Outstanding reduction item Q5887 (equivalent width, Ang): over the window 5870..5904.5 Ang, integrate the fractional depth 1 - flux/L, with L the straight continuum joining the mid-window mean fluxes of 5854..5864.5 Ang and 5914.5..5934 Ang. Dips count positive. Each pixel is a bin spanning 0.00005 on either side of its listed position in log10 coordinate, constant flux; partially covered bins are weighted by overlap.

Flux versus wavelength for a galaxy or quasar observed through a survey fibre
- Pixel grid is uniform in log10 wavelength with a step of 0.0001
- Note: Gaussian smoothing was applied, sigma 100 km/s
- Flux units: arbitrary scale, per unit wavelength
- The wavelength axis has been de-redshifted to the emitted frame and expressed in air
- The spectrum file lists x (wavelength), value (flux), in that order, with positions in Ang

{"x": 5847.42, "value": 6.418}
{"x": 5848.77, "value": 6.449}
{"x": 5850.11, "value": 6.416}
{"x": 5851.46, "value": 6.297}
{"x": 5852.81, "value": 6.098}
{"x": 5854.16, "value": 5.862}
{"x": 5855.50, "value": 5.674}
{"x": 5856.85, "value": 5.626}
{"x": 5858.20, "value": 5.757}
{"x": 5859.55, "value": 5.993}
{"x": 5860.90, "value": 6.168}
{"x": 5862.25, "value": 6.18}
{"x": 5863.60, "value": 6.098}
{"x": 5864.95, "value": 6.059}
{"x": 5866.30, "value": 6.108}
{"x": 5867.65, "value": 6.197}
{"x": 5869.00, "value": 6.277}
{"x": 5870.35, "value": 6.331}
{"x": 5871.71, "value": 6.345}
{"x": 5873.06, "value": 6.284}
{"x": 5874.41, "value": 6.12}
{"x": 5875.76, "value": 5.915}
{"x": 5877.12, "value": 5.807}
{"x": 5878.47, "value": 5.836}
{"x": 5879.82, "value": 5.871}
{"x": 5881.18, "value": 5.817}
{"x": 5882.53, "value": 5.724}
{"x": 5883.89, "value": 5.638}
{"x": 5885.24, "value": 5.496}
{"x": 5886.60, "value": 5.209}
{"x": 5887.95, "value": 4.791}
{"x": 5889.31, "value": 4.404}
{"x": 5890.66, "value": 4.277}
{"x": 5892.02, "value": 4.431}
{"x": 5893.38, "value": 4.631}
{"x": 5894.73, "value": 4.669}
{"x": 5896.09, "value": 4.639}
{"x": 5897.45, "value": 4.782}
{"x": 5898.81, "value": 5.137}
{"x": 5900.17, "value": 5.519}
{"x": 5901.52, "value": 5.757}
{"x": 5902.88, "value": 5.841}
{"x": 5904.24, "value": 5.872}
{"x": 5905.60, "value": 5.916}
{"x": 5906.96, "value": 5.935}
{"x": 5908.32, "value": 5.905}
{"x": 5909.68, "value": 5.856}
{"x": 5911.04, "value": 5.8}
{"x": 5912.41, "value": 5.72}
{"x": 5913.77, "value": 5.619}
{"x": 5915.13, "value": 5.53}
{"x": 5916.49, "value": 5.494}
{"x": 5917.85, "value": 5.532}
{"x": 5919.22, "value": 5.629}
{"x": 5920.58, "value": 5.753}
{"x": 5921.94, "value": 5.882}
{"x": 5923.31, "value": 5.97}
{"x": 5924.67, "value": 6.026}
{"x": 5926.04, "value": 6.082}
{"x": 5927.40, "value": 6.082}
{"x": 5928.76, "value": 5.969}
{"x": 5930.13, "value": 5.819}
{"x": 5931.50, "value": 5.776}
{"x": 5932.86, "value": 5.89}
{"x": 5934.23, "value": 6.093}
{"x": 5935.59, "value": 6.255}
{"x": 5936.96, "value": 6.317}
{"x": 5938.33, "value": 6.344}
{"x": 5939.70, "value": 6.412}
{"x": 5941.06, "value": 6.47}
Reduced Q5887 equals 2.8 Ang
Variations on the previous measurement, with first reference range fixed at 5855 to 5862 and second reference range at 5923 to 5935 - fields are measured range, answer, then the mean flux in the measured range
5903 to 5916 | 0.3 Ang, 5.79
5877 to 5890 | 1.0 Ang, 5.45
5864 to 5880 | -0.6 Ang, 6.1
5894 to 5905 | 1.2 Ang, 5.28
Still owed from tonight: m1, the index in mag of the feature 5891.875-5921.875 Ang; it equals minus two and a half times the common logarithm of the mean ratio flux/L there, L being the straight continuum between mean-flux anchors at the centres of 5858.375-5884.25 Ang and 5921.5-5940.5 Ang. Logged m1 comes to 0.109 mag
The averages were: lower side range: 6.04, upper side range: 6.07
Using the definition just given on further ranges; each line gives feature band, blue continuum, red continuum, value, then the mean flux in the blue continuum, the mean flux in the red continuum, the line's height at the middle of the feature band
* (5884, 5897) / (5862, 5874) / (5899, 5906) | 0.23 mag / 6.21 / 5.73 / 5.9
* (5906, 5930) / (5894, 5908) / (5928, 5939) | -0.01 mag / 5.42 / 6.06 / 5.75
